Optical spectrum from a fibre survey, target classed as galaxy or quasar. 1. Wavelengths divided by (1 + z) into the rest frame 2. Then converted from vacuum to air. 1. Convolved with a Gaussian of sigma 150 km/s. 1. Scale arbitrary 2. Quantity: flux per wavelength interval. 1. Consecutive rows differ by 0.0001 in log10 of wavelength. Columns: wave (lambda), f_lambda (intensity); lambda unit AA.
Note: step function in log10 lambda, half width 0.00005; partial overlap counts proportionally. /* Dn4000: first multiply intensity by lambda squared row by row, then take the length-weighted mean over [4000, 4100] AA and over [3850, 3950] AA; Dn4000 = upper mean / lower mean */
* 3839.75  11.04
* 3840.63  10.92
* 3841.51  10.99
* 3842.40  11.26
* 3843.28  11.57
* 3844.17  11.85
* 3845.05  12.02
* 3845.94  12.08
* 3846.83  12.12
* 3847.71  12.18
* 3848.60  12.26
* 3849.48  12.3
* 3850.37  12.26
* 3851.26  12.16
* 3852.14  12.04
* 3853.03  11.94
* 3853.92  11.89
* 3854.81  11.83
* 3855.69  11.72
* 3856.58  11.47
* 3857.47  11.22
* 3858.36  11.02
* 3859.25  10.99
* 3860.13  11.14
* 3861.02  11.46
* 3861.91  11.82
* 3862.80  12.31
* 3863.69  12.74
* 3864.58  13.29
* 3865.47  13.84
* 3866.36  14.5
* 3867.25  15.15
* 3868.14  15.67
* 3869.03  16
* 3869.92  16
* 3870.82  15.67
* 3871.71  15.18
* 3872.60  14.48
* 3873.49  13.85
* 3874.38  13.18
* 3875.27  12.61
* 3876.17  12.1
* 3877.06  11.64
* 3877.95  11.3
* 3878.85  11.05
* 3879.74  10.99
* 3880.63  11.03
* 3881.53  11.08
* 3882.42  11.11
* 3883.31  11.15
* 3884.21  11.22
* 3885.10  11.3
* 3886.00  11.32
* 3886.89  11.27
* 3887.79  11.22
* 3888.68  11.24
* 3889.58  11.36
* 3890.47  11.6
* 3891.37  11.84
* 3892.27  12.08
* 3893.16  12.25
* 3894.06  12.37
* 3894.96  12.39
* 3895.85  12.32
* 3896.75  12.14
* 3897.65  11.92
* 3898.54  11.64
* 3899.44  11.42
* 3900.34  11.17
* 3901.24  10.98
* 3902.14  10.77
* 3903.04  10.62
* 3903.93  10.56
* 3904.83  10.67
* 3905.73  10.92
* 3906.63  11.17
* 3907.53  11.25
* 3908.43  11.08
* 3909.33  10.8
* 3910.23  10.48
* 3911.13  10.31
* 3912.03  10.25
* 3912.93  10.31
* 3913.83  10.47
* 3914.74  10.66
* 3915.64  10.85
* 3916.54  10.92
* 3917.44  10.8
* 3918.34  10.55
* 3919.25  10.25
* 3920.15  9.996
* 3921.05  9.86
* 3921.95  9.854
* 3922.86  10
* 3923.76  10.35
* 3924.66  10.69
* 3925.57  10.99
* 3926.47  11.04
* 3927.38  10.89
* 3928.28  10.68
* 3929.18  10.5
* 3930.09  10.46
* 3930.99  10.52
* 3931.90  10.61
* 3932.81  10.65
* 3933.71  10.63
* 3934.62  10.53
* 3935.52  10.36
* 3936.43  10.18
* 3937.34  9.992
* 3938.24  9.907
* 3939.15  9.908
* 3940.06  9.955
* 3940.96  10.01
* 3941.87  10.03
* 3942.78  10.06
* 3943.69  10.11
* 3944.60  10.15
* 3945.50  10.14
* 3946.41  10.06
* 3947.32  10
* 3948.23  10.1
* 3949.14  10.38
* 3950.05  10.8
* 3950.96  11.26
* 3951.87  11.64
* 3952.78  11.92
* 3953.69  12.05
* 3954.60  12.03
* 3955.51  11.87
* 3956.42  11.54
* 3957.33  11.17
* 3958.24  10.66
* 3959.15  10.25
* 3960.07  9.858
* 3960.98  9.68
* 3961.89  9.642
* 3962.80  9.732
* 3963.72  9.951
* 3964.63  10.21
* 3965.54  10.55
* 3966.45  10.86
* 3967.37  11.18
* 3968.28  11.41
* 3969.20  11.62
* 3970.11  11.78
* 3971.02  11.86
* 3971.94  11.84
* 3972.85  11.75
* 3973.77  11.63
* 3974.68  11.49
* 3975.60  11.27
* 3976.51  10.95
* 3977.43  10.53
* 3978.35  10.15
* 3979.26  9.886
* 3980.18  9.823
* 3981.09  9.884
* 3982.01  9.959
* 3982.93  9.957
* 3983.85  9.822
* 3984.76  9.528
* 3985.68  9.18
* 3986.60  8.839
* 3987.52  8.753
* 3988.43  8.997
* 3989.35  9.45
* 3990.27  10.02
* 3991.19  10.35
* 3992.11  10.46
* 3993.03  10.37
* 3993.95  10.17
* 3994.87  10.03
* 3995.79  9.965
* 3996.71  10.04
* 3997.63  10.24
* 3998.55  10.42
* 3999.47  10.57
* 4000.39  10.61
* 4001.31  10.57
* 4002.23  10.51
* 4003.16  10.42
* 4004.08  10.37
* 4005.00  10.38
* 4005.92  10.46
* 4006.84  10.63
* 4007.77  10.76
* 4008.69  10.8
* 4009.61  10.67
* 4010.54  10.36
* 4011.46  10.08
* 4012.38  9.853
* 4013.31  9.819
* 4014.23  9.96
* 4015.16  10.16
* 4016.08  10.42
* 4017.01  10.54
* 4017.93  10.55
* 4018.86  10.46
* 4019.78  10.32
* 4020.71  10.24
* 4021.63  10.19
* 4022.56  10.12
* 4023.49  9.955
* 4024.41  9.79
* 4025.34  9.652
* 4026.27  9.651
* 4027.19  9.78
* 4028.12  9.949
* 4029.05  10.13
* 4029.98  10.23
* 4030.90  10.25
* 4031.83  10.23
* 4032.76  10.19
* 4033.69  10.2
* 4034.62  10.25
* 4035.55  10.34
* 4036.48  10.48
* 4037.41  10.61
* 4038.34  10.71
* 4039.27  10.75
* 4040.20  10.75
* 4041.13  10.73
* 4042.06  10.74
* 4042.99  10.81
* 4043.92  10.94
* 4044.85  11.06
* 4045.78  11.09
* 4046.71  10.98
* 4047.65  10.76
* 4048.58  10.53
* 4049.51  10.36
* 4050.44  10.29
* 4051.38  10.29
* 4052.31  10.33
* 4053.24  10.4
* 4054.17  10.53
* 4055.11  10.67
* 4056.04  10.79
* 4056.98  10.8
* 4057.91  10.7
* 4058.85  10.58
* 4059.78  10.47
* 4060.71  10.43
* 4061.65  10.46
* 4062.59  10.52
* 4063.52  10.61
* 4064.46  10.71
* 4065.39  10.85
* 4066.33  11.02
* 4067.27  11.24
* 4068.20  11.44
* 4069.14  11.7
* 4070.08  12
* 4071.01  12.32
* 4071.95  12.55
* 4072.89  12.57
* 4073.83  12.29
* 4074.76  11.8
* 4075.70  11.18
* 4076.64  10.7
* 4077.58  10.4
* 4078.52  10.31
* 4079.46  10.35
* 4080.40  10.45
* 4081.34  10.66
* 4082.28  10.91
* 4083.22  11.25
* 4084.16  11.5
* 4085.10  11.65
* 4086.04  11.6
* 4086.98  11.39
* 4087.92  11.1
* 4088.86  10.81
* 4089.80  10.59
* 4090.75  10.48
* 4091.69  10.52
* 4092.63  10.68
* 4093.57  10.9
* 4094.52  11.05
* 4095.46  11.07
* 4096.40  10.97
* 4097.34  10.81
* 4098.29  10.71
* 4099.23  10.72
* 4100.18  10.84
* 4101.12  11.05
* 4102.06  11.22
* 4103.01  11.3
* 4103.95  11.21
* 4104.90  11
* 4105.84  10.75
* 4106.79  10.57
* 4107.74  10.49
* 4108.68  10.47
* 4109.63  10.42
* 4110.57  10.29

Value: 1.0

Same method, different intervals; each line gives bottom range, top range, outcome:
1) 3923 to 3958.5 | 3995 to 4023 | 1.01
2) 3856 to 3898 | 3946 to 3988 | 0.90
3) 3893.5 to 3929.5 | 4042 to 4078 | 1.09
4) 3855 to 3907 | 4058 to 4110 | 1.00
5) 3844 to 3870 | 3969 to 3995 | 0.88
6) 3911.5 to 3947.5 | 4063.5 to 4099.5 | 1.16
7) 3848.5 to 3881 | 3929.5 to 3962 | 0.86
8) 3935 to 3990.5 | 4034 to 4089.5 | 1.10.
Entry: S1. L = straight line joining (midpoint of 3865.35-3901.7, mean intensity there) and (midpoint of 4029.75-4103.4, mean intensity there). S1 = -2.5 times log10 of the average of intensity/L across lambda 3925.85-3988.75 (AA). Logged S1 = 0.12 mag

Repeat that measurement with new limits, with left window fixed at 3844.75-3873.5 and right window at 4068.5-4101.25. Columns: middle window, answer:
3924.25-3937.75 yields 0.16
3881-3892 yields 0.12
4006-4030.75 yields 0.14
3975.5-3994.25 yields 0.20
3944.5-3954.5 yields 0.13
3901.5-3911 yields 0.16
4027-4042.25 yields 0.11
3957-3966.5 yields 0.18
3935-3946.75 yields 0.21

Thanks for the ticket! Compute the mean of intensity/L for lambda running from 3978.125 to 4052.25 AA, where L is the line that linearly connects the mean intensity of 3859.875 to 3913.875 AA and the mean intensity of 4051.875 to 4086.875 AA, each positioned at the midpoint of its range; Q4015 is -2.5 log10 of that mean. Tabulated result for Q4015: 0.11 mag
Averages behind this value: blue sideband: 12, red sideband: 11.1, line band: 10.2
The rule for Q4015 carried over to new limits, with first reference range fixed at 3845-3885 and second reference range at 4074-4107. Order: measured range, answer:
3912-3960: 0.140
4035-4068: 0.054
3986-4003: 0.160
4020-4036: 0.133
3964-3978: 0.051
